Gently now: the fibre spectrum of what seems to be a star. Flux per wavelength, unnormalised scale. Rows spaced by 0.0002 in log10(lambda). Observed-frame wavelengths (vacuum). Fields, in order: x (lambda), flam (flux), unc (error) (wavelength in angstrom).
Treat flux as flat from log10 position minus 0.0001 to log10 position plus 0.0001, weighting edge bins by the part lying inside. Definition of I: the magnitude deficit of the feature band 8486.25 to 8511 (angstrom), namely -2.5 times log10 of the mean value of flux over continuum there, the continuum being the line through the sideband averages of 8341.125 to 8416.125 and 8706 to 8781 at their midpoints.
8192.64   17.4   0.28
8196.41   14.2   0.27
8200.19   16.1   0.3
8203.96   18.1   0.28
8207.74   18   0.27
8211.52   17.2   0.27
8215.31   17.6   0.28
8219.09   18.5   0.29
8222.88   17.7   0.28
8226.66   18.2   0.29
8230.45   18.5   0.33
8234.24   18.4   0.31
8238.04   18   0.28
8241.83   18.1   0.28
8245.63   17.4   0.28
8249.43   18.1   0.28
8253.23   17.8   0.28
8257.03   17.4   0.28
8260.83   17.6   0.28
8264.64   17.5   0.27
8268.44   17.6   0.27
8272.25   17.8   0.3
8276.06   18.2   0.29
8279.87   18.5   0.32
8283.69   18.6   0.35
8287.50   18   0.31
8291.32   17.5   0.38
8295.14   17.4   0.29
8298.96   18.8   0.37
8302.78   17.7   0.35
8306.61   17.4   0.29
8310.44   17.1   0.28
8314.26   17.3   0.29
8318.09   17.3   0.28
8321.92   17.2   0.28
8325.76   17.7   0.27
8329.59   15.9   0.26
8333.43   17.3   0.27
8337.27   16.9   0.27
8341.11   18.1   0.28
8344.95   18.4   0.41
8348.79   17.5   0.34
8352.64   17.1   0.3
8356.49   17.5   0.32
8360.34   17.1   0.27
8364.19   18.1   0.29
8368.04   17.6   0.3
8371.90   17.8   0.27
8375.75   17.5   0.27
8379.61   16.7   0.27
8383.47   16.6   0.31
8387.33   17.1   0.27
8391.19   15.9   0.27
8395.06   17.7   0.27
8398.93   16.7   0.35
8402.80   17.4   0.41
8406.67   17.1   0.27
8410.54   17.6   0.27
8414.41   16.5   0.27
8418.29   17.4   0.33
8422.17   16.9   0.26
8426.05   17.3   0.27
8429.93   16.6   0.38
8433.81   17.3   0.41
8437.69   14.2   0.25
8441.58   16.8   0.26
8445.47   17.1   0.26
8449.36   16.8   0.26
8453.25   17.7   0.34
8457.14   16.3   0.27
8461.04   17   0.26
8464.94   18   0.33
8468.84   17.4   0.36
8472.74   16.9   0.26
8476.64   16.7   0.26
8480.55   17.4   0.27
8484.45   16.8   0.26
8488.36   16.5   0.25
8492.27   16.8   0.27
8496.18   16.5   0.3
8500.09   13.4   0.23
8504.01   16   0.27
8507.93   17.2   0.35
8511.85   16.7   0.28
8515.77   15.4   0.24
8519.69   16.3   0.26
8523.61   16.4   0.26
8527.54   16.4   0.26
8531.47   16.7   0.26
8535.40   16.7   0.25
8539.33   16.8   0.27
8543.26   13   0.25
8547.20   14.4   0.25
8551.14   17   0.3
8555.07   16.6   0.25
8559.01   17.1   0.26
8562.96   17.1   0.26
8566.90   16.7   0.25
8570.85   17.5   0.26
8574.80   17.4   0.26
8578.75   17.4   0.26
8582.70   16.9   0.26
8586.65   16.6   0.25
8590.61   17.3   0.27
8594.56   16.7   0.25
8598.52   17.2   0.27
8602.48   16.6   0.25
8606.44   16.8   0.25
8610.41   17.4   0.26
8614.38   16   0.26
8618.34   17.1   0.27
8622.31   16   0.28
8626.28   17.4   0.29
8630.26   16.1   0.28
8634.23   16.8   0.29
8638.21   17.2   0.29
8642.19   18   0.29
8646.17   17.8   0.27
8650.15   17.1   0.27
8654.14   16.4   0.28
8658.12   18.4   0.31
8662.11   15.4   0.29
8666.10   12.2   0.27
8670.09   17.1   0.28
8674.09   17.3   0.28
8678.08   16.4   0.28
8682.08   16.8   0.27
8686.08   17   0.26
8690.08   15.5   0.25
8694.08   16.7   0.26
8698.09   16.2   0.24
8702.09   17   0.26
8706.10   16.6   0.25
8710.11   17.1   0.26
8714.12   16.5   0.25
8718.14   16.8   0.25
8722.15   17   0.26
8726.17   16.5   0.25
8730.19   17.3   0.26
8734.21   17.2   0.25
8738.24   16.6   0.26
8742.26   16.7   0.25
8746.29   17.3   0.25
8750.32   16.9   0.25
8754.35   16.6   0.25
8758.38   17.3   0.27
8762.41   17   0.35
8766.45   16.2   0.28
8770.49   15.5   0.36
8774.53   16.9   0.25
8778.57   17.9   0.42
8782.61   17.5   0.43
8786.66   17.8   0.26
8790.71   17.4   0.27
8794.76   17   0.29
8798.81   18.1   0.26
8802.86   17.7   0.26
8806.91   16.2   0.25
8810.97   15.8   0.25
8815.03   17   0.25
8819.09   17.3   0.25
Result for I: 0.07 mag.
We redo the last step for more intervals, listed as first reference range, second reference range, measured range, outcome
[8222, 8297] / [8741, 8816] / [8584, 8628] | 0.03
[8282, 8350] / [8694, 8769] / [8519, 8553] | 0.08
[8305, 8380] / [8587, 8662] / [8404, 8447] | 0.03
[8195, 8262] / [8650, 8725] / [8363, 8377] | -0.03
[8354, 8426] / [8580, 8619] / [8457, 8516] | 0.03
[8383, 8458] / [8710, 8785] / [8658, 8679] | 0.06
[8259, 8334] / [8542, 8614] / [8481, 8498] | 0.02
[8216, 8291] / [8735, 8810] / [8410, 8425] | 0.04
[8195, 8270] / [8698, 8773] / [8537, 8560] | 0.09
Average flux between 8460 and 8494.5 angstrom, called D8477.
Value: 17.1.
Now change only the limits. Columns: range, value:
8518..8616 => 16.6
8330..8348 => 17.5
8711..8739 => 16.9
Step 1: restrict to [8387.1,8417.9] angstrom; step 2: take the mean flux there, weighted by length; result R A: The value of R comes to 17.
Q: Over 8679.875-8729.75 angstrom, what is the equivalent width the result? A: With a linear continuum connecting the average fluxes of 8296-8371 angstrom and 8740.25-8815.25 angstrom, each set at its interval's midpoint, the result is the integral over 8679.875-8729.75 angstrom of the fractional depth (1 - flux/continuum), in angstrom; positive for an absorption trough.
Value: 1.2 angstrom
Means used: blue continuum 17.5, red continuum 17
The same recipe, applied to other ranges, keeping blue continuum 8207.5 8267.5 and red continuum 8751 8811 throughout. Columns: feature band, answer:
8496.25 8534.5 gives 2.9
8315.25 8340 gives 0.9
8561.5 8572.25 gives 0.2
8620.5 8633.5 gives 0.6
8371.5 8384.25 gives 0.4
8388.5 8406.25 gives 0.7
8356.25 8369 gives 0.1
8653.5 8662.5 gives 0.1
